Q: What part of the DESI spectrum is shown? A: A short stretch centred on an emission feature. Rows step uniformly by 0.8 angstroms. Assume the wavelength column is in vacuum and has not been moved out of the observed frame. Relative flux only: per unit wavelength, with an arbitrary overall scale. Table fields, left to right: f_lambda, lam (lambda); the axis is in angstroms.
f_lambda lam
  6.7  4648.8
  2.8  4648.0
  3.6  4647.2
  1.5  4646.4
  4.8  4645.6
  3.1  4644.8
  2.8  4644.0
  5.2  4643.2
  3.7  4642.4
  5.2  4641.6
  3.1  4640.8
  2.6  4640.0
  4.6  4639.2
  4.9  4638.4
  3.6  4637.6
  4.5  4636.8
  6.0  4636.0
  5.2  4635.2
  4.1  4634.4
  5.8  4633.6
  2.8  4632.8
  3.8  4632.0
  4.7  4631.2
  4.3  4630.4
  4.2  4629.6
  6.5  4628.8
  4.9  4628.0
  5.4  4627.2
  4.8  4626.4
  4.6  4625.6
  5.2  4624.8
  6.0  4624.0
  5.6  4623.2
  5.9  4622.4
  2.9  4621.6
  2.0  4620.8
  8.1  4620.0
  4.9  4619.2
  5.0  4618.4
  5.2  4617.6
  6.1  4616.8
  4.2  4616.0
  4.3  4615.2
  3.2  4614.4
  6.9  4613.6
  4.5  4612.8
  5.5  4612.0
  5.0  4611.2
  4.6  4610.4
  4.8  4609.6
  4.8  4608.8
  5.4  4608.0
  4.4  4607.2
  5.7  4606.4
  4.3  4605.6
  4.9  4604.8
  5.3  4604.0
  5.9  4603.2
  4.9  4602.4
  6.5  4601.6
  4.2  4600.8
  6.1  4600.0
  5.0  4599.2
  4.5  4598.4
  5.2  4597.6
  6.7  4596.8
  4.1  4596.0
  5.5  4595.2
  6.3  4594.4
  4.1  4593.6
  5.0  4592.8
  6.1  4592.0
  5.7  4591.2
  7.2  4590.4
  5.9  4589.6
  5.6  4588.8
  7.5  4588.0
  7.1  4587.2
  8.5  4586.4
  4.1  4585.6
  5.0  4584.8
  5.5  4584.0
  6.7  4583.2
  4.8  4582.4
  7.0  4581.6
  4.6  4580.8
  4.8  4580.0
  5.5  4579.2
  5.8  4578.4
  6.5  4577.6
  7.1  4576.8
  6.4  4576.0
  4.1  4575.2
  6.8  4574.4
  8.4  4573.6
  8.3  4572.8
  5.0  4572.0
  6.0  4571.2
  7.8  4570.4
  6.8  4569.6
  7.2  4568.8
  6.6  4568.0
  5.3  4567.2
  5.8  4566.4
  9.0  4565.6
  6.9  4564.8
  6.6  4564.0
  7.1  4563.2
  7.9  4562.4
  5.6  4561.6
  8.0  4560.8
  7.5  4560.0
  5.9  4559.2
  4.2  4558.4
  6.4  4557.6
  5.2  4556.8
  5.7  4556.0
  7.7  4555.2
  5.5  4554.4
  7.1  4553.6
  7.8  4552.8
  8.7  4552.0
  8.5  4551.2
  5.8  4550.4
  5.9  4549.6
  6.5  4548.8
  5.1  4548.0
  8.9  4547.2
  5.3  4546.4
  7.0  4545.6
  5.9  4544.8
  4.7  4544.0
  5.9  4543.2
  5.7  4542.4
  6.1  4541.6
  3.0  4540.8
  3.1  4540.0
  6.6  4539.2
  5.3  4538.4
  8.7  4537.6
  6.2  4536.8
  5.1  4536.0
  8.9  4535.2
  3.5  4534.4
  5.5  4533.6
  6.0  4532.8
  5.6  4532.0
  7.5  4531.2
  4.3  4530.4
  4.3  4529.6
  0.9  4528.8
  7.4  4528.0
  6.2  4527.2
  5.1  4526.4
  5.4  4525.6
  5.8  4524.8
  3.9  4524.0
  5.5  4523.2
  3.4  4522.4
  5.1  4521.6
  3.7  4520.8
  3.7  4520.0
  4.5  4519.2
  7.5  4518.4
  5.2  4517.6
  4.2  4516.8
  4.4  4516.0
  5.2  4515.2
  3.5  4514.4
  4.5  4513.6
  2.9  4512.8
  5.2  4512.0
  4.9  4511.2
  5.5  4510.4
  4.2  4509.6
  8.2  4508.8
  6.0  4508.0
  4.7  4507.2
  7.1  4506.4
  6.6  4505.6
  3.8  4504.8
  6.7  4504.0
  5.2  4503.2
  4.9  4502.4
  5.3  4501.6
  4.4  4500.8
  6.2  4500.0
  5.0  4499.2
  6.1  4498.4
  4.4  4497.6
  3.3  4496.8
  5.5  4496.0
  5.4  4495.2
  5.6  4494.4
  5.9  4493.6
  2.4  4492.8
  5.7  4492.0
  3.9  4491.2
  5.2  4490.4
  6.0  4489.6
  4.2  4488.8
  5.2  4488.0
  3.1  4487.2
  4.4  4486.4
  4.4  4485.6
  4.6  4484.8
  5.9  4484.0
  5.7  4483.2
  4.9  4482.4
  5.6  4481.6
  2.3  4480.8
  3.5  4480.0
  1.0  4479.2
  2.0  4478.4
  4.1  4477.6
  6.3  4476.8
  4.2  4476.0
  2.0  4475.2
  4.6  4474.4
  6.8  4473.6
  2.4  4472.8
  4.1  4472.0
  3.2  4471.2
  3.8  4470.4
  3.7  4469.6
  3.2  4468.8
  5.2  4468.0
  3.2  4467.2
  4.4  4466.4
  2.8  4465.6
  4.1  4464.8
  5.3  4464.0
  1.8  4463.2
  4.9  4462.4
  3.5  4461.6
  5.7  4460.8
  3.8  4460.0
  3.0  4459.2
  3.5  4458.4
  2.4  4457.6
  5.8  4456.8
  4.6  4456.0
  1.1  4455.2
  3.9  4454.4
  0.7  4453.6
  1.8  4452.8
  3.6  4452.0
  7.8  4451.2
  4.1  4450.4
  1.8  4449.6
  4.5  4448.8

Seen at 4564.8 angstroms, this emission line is C IV 1549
